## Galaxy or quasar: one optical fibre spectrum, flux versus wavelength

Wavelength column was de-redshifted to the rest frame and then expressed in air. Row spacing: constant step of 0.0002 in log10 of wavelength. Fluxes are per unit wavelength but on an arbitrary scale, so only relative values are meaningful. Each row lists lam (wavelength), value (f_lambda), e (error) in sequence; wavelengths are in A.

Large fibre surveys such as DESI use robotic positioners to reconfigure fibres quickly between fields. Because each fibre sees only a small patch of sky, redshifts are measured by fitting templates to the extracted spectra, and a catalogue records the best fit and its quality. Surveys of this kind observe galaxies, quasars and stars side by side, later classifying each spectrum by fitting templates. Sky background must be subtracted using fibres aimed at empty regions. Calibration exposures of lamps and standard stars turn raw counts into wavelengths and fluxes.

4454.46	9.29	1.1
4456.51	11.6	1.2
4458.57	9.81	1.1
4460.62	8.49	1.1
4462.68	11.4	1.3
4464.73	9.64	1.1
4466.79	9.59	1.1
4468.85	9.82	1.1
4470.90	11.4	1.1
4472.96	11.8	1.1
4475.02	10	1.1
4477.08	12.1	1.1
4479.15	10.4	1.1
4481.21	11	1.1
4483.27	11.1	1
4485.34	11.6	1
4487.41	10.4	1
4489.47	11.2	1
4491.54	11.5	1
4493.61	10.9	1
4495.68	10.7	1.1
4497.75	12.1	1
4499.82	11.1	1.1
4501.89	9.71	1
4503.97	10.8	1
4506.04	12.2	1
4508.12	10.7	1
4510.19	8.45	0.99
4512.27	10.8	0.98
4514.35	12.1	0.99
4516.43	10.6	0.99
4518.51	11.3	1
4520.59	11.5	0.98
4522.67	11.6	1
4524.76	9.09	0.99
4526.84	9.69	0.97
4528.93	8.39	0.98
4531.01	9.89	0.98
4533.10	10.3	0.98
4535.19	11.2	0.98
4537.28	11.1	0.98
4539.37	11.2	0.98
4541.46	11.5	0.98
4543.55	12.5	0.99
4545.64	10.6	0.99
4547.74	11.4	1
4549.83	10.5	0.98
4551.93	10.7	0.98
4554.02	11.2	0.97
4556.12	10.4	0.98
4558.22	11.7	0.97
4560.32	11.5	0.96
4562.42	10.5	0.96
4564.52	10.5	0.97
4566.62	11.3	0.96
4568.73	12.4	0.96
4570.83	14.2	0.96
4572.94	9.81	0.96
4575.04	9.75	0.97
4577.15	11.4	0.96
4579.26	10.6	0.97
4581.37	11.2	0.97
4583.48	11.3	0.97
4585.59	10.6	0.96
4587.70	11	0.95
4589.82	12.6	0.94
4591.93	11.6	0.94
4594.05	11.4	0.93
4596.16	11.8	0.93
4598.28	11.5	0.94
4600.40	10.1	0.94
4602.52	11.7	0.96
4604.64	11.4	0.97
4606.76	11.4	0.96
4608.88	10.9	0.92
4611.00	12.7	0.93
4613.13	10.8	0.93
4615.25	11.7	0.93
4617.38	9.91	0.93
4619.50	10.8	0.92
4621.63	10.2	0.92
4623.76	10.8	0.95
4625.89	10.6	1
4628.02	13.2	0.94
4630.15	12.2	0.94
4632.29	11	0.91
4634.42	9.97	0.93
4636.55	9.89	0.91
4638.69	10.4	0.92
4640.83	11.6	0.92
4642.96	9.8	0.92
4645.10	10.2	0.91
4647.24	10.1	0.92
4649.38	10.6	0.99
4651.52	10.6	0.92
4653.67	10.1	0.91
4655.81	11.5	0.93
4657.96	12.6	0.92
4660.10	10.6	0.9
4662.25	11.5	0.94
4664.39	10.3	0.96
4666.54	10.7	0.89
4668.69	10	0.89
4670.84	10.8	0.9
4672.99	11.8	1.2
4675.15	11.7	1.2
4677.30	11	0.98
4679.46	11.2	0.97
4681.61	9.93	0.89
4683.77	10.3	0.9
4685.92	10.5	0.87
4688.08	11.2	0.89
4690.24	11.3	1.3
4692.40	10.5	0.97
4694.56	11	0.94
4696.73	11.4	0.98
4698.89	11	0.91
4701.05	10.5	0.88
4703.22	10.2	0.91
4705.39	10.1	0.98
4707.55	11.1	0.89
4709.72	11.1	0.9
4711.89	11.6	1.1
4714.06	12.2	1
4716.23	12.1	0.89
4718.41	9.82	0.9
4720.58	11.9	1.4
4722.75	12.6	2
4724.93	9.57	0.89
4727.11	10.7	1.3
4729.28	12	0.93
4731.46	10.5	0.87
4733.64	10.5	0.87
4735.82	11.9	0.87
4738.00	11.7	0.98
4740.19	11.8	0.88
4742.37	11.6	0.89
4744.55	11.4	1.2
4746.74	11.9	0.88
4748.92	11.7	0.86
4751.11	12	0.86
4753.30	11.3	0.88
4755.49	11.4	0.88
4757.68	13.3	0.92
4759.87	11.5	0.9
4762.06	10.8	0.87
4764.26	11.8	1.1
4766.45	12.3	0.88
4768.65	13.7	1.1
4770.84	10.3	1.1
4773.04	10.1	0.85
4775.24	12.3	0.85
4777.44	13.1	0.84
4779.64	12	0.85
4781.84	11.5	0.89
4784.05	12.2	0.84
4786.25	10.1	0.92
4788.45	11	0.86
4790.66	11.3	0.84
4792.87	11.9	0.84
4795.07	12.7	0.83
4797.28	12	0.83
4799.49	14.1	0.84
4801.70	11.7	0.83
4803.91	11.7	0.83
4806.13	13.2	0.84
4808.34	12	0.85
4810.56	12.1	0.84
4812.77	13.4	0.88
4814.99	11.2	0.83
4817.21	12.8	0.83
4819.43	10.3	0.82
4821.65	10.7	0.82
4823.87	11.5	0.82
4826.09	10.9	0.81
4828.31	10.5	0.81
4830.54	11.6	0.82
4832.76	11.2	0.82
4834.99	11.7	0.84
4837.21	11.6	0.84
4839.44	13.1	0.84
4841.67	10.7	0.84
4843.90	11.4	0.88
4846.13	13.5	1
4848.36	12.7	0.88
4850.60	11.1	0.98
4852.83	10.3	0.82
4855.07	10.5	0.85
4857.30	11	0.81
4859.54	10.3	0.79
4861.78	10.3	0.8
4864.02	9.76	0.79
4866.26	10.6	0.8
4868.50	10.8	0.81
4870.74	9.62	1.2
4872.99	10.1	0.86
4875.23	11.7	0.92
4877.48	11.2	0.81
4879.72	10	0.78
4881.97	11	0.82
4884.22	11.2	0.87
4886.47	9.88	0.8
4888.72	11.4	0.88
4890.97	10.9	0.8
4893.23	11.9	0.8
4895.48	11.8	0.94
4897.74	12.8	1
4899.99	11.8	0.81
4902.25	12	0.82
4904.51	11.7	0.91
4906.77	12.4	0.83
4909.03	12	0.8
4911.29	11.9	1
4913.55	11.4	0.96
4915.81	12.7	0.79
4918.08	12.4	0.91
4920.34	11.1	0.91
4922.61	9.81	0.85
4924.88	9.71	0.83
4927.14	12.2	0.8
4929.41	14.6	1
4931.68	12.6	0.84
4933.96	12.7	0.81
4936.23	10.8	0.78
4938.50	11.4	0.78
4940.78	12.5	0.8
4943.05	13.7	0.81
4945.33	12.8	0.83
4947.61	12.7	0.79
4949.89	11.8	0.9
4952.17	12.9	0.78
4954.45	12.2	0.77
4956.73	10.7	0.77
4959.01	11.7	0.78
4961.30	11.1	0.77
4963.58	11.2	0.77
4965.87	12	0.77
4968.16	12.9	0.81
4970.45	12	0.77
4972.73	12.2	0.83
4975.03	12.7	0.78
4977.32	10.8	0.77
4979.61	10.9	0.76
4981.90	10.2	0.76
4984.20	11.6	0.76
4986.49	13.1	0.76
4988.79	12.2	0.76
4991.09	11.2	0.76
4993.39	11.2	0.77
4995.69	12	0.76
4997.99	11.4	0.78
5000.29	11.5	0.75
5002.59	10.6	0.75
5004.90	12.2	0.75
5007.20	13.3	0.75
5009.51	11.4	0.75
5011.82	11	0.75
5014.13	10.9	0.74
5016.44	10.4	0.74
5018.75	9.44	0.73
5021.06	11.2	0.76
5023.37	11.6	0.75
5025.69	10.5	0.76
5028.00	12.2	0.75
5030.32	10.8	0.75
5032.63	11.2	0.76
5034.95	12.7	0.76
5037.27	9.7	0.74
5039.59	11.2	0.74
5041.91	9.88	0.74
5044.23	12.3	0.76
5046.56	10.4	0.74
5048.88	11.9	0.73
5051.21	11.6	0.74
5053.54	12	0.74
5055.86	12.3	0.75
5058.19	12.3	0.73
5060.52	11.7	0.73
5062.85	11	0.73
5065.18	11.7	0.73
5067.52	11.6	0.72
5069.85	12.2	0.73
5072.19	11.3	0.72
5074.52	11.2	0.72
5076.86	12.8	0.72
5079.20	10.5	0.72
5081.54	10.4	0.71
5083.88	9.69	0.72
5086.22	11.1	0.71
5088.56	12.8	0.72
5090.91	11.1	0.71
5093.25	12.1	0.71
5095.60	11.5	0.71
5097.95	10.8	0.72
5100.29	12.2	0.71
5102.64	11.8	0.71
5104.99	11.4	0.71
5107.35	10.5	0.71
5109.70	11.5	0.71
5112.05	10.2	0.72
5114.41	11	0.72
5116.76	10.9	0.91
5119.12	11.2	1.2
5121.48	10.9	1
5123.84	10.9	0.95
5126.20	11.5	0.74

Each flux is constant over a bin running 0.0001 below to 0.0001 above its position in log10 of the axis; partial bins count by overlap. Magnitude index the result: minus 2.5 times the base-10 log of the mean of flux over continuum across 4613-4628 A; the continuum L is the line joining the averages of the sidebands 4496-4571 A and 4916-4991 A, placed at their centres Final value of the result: 0.027 mag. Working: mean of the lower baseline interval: 10.9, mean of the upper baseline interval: 11.9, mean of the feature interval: 10.9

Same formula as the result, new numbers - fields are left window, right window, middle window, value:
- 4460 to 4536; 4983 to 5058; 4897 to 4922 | -0.07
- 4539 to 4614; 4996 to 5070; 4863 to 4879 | 0.08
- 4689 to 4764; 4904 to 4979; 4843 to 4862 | 0.04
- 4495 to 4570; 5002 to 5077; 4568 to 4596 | -0.04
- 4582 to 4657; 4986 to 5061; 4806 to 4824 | -0.06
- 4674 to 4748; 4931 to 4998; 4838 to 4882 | 0.06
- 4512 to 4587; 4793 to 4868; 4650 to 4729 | 0.03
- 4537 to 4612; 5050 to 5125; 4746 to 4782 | -0.05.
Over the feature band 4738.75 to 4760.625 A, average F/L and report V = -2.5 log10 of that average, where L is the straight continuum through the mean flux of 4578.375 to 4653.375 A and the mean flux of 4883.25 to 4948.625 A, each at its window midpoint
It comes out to -0.04 mag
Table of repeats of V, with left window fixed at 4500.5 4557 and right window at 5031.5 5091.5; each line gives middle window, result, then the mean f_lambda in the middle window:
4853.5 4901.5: 0.03 mag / 10.9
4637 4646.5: 0.04 mag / 10.4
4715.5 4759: -0.05 mag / 11.5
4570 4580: -0.03 mag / 11.1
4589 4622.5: -0.05 mag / 11.3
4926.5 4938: -0.12 mag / 12.5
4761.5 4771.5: -0.08 mag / 11.9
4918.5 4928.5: 0.03 mag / 10.9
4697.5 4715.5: -0.01 mag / 11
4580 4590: -0.04 mag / 11.2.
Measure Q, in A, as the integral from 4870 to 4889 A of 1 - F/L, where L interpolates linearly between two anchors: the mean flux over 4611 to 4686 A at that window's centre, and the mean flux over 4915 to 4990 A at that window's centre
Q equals 1.6 A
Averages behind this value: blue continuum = 10.9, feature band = 10.7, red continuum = 11.9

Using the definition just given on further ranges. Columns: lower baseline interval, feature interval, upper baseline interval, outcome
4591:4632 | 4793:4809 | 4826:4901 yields -1.83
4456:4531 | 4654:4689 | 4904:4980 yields 0.69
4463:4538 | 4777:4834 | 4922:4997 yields -1.39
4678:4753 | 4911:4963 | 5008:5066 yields -3.43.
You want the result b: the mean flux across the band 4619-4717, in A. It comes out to 10.9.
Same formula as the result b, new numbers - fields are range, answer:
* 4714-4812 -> 11.7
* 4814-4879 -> 11.1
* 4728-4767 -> 11.6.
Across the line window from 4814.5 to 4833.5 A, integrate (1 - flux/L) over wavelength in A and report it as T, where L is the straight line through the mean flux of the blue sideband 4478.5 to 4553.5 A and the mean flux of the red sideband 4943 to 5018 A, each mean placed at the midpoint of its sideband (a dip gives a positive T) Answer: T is 0.4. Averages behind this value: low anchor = 10.8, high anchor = 11.7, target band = 11.2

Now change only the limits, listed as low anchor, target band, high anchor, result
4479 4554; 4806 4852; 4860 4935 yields -1.8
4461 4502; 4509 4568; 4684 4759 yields 1.0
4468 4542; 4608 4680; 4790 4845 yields 2.1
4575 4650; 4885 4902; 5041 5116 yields -0.4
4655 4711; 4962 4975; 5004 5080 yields -0.9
